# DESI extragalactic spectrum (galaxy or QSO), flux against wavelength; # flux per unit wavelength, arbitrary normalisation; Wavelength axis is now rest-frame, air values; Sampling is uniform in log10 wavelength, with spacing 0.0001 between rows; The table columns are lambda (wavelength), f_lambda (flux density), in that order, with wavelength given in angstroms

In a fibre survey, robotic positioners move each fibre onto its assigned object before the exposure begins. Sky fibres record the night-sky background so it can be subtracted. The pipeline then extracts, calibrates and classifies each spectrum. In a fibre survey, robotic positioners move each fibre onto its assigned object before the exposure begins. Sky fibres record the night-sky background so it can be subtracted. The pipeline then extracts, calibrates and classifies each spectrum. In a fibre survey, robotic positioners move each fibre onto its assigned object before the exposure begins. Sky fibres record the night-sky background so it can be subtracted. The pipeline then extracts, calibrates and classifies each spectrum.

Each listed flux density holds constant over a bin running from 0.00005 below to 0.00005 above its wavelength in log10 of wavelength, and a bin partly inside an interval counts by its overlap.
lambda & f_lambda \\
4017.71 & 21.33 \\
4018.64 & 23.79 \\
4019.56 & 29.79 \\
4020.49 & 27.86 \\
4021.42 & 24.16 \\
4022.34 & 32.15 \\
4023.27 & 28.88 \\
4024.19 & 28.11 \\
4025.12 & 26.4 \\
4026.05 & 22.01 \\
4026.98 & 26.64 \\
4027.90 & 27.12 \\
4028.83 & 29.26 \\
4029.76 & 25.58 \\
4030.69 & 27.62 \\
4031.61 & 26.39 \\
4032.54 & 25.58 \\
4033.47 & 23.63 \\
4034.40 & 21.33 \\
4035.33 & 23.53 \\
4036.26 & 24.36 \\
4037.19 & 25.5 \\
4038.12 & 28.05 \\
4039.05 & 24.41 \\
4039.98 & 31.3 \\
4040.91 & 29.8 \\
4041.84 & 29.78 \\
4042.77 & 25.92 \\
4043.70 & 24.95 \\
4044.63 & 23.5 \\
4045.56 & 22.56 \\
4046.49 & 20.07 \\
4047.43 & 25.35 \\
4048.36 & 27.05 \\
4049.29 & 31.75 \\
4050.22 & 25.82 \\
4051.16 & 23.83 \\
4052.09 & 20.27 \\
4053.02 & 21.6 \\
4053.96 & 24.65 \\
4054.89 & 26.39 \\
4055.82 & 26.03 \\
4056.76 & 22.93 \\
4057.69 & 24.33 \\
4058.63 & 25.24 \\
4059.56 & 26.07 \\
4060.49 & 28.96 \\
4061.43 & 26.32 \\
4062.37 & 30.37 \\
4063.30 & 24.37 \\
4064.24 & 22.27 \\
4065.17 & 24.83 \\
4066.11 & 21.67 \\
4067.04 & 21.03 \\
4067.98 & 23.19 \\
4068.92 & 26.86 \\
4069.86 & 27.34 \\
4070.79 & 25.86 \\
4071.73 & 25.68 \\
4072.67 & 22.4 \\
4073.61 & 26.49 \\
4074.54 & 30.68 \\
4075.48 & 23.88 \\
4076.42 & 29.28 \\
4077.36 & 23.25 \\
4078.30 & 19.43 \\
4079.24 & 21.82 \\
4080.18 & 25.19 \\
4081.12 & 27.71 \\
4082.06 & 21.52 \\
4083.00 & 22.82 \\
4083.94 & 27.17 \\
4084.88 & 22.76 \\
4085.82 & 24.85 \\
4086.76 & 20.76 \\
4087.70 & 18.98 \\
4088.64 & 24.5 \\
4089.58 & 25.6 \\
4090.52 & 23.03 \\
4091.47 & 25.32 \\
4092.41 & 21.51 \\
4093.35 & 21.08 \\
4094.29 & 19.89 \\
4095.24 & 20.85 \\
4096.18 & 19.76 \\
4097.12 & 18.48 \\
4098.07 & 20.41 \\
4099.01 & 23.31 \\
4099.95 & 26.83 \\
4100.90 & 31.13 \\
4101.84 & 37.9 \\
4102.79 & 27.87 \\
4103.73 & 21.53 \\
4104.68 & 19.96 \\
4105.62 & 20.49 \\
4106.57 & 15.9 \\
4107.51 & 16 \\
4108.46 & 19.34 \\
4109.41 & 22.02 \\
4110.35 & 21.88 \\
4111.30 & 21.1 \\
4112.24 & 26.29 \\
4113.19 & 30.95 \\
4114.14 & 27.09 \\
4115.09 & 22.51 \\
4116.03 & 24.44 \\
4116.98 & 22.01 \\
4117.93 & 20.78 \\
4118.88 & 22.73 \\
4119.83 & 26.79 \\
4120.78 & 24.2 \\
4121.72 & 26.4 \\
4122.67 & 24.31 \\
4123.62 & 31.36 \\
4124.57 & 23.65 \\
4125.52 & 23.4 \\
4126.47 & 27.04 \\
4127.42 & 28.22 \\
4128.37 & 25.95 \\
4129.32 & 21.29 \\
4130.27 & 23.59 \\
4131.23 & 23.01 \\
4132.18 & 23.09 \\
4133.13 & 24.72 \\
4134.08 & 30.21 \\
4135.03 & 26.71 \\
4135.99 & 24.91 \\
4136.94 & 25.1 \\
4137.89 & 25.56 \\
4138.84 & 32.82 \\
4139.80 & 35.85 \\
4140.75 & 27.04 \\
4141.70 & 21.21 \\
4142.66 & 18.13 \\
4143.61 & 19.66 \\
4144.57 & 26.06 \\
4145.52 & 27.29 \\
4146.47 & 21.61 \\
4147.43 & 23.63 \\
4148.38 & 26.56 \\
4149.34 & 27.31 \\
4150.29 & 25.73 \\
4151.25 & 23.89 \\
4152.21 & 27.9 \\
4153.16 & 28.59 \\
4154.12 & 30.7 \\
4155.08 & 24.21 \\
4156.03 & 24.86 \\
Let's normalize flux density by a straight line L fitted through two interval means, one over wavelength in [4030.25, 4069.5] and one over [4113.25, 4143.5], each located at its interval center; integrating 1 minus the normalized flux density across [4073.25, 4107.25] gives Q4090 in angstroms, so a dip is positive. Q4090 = 2.2 angstroms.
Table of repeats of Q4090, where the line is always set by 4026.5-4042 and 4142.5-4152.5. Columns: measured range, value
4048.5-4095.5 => 2.5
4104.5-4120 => 1.7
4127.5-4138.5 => -0.2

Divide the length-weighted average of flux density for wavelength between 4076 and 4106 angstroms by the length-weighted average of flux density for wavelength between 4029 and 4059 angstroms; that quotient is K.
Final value 0.93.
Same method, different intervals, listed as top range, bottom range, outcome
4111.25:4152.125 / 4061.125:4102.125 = 1.04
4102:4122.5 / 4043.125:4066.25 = 0.93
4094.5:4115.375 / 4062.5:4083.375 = 0.95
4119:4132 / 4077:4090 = 1.08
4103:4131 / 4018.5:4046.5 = 0.90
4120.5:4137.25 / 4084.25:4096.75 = 1.14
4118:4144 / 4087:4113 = 1.12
